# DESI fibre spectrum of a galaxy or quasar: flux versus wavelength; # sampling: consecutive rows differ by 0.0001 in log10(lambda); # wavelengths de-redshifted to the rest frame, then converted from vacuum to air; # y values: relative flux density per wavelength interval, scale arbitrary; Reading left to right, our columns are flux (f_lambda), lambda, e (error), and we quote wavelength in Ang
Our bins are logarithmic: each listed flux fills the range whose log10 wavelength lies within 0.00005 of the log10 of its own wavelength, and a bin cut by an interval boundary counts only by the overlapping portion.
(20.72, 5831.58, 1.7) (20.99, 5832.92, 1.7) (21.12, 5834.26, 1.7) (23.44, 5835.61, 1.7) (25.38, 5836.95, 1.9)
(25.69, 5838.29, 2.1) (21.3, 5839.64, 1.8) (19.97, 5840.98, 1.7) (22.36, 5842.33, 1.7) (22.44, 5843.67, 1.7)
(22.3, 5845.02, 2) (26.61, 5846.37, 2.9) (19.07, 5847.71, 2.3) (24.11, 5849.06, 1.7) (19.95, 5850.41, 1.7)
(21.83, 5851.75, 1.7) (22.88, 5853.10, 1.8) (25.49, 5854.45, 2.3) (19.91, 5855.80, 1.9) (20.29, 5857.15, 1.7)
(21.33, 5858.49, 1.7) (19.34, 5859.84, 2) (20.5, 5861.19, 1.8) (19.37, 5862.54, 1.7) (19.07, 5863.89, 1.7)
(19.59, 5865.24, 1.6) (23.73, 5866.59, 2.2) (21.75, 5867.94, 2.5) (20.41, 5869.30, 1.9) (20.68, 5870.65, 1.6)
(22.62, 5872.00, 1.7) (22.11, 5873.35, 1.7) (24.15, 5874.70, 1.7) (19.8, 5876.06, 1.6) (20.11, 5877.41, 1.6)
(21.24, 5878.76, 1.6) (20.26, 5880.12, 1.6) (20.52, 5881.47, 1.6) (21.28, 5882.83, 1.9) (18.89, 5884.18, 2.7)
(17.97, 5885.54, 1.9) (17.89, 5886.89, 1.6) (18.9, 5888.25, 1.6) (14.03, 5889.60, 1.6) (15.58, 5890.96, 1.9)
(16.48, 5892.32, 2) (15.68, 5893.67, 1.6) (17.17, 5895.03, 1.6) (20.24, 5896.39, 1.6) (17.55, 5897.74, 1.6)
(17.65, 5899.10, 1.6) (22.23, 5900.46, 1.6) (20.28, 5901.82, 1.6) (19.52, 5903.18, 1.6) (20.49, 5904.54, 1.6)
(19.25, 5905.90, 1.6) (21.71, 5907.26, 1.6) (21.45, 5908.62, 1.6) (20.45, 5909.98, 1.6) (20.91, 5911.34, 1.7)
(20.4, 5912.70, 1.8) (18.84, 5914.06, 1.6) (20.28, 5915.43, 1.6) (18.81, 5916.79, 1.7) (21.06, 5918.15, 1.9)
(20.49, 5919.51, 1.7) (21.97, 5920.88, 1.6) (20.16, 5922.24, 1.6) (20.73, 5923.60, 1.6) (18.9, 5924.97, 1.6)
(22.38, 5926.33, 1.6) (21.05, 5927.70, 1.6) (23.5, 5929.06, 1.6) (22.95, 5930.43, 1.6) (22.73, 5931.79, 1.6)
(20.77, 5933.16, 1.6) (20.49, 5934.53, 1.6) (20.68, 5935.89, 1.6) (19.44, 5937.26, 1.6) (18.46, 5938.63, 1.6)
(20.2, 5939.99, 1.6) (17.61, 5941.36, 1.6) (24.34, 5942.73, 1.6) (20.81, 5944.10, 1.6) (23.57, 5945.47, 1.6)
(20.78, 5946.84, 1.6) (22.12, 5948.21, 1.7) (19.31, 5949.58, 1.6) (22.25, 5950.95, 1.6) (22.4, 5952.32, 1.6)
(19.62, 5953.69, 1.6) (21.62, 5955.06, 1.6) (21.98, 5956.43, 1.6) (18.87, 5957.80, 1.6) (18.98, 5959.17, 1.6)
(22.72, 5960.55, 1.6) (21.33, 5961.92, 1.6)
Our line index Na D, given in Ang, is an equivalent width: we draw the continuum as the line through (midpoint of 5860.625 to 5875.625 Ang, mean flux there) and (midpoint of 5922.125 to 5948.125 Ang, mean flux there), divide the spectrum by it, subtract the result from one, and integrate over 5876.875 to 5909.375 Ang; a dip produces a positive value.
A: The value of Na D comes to 3.32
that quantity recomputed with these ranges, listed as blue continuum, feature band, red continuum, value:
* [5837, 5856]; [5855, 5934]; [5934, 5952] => 5.64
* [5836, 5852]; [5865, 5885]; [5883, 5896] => -2.36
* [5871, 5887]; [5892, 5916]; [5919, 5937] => 1.66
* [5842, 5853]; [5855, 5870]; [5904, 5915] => 0.94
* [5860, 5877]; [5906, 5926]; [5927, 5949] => 0.68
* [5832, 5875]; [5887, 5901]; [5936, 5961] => 2.54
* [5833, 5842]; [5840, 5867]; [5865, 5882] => 0.75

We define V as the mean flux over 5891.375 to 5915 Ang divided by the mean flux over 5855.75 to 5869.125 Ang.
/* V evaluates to 0.95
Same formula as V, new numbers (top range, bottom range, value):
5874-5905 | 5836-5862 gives 0.86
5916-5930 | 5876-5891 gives 1.10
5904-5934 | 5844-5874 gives 0.97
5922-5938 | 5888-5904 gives 1.18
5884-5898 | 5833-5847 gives 0.75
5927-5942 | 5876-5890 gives 1.08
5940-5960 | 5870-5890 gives 1.04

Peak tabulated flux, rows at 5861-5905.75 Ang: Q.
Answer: 24.15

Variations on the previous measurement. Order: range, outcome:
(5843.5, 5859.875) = 26.61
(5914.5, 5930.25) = 23.5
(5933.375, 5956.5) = 24.34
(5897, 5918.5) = 22.23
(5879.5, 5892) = 21.28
